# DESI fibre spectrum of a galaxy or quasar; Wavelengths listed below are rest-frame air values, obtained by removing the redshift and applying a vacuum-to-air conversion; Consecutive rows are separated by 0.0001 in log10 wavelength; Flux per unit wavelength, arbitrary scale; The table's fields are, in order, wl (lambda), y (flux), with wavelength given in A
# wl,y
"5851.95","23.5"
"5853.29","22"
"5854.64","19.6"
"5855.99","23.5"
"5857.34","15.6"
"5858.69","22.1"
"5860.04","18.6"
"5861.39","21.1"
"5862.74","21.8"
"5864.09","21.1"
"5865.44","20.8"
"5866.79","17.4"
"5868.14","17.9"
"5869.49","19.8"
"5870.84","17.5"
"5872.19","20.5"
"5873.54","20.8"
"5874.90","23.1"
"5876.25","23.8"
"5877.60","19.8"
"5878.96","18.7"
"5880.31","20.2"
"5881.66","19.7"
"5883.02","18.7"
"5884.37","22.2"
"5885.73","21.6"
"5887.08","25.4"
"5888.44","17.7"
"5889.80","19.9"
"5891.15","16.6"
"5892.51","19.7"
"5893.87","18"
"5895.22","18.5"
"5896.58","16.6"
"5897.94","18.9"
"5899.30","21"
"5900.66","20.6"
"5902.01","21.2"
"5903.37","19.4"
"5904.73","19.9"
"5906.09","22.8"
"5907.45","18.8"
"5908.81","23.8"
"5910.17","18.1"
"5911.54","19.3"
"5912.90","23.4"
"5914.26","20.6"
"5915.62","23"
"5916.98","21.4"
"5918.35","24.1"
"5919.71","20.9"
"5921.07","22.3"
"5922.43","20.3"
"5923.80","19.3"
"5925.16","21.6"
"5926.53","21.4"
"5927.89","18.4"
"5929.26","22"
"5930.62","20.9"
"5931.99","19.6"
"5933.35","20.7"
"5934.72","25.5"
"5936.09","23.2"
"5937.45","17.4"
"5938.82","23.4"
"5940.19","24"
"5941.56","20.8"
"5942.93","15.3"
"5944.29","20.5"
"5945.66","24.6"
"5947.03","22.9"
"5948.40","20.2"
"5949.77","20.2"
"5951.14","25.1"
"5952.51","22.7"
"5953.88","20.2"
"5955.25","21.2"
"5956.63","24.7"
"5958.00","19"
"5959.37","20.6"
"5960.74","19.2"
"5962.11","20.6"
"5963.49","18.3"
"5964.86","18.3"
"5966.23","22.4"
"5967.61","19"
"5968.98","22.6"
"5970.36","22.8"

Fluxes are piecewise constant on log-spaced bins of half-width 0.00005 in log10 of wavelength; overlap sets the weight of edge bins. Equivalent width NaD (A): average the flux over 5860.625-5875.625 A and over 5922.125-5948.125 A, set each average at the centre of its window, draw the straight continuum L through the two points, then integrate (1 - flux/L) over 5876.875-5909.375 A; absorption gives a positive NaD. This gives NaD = 0.9 A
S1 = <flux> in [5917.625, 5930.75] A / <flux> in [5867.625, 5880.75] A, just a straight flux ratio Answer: 1.04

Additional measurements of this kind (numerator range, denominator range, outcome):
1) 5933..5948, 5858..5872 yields 1.09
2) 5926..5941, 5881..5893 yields 1.07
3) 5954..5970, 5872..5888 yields 0.97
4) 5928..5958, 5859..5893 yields 1.07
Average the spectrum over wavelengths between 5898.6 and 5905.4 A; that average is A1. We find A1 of 20.4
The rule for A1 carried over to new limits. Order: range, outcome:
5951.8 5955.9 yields 21.4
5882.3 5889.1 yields 21.1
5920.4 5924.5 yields 20.6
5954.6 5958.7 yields 21.6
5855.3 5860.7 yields 19.9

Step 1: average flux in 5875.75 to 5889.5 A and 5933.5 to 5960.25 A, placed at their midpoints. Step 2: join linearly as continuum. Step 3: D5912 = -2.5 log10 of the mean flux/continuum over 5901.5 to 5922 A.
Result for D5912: -0.007 mag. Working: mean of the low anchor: 20.7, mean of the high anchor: 21.6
